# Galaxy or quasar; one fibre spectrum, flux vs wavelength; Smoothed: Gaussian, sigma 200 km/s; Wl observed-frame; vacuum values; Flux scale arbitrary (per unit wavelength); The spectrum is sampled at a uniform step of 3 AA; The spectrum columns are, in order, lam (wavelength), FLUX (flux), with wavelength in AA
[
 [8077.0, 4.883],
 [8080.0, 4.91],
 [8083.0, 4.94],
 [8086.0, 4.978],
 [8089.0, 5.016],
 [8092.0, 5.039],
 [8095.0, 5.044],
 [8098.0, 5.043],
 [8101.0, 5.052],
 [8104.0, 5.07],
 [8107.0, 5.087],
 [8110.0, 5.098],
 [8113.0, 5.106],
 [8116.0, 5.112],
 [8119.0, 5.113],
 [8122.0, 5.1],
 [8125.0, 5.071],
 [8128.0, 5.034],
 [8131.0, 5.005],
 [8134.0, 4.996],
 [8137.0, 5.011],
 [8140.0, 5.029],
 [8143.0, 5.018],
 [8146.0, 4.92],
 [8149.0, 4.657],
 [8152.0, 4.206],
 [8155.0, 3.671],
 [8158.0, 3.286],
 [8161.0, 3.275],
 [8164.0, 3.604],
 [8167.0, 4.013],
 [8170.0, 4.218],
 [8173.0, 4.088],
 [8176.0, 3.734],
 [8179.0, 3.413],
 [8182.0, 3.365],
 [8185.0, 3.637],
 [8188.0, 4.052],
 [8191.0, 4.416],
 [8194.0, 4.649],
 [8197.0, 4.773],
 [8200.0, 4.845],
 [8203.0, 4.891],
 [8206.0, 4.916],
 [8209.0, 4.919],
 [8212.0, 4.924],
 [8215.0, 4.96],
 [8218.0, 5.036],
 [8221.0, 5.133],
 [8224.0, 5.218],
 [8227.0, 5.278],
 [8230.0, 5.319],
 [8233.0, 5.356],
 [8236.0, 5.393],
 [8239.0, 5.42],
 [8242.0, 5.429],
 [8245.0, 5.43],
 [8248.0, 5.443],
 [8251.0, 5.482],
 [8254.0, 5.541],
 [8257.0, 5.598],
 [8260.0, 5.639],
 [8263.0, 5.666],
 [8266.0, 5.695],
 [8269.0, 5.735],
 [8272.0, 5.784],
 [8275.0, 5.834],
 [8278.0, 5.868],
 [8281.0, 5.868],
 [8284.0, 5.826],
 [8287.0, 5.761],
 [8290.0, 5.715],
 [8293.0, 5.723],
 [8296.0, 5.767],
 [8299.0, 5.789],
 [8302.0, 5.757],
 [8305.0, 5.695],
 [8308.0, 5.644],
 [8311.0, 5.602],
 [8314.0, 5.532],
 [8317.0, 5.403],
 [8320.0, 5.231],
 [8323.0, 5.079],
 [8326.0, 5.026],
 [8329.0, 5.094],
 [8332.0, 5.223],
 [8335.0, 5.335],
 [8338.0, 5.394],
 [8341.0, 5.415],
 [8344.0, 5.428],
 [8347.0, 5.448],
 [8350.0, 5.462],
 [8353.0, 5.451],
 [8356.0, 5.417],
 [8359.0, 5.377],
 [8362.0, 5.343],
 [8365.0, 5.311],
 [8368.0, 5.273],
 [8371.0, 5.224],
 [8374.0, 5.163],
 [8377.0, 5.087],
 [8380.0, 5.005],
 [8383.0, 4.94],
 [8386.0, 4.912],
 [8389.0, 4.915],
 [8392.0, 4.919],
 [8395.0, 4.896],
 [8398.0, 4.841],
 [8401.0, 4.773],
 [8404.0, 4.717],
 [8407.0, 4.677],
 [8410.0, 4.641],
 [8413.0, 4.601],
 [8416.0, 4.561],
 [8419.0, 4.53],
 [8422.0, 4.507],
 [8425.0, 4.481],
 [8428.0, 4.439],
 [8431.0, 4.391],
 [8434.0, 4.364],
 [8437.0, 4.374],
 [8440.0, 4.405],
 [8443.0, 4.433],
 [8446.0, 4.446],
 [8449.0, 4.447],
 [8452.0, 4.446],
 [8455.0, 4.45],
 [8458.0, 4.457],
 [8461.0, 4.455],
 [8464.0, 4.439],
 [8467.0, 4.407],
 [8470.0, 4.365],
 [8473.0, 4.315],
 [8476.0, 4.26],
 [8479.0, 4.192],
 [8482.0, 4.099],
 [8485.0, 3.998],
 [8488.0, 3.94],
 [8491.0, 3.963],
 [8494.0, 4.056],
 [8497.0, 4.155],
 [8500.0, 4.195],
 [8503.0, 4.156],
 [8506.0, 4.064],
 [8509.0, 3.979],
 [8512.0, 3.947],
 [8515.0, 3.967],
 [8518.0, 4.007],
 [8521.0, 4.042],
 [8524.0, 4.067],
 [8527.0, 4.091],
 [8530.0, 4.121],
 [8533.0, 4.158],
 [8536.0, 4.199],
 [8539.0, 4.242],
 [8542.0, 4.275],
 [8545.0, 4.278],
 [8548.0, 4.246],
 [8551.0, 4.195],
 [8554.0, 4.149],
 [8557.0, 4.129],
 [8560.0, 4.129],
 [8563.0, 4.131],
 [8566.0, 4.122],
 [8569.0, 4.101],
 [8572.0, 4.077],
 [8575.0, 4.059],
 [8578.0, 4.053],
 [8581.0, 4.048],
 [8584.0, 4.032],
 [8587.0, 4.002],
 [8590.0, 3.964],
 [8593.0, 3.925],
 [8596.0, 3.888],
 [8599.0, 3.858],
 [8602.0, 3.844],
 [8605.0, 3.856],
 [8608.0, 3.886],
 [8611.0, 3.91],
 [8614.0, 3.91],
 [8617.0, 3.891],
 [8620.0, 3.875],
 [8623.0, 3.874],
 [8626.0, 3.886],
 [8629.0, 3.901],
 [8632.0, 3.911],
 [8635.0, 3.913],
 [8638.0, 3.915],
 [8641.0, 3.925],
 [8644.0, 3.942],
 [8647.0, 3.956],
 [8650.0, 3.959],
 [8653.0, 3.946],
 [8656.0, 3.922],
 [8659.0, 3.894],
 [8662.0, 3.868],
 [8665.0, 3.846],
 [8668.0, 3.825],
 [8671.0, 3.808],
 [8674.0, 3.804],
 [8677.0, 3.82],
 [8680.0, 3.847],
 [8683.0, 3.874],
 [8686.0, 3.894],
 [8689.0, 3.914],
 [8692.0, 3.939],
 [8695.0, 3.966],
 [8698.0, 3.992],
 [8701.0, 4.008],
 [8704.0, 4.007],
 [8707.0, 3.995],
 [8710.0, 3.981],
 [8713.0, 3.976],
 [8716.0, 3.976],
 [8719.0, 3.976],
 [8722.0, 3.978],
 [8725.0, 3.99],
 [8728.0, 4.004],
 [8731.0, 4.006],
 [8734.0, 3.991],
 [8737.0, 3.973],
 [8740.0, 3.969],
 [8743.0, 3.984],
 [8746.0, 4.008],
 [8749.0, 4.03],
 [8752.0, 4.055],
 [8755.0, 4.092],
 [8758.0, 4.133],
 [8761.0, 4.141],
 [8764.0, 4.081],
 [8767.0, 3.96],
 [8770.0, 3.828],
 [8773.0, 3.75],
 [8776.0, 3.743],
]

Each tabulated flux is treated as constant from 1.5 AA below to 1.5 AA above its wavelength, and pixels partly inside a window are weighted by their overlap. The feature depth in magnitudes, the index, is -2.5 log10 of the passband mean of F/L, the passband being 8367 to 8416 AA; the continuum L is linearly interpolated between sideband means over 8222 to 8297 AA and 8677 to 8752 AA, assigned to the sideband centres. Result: 0.05 mag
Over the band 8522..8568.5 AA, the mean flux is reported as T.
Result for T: 4.17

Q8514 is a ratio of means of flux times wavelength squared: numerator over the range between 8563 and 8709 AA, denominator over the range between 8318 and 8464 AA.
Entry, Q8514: 0.85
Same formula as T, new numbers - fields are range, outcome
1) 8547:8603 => 4.05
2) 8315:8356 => 5.31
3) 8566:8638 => 3.95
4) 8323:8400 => 5.19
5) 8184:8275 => 5.17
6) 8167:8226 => 4.48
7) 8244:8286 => 5.68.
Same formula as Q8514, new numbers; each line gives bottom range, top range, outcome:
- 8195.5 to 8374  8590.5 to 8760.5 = 0.80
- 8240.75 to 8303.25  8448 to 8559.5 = 0.78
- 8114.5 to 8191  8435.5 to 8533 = 1.05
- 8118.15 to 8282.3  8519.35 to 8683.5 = 0.90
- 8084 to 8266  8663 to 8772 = 0.93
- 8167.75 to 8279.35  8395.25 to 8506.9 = 0.93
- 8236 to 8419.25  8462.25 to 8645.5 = 0.80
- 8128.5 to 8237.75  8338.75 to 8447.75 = 1.13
